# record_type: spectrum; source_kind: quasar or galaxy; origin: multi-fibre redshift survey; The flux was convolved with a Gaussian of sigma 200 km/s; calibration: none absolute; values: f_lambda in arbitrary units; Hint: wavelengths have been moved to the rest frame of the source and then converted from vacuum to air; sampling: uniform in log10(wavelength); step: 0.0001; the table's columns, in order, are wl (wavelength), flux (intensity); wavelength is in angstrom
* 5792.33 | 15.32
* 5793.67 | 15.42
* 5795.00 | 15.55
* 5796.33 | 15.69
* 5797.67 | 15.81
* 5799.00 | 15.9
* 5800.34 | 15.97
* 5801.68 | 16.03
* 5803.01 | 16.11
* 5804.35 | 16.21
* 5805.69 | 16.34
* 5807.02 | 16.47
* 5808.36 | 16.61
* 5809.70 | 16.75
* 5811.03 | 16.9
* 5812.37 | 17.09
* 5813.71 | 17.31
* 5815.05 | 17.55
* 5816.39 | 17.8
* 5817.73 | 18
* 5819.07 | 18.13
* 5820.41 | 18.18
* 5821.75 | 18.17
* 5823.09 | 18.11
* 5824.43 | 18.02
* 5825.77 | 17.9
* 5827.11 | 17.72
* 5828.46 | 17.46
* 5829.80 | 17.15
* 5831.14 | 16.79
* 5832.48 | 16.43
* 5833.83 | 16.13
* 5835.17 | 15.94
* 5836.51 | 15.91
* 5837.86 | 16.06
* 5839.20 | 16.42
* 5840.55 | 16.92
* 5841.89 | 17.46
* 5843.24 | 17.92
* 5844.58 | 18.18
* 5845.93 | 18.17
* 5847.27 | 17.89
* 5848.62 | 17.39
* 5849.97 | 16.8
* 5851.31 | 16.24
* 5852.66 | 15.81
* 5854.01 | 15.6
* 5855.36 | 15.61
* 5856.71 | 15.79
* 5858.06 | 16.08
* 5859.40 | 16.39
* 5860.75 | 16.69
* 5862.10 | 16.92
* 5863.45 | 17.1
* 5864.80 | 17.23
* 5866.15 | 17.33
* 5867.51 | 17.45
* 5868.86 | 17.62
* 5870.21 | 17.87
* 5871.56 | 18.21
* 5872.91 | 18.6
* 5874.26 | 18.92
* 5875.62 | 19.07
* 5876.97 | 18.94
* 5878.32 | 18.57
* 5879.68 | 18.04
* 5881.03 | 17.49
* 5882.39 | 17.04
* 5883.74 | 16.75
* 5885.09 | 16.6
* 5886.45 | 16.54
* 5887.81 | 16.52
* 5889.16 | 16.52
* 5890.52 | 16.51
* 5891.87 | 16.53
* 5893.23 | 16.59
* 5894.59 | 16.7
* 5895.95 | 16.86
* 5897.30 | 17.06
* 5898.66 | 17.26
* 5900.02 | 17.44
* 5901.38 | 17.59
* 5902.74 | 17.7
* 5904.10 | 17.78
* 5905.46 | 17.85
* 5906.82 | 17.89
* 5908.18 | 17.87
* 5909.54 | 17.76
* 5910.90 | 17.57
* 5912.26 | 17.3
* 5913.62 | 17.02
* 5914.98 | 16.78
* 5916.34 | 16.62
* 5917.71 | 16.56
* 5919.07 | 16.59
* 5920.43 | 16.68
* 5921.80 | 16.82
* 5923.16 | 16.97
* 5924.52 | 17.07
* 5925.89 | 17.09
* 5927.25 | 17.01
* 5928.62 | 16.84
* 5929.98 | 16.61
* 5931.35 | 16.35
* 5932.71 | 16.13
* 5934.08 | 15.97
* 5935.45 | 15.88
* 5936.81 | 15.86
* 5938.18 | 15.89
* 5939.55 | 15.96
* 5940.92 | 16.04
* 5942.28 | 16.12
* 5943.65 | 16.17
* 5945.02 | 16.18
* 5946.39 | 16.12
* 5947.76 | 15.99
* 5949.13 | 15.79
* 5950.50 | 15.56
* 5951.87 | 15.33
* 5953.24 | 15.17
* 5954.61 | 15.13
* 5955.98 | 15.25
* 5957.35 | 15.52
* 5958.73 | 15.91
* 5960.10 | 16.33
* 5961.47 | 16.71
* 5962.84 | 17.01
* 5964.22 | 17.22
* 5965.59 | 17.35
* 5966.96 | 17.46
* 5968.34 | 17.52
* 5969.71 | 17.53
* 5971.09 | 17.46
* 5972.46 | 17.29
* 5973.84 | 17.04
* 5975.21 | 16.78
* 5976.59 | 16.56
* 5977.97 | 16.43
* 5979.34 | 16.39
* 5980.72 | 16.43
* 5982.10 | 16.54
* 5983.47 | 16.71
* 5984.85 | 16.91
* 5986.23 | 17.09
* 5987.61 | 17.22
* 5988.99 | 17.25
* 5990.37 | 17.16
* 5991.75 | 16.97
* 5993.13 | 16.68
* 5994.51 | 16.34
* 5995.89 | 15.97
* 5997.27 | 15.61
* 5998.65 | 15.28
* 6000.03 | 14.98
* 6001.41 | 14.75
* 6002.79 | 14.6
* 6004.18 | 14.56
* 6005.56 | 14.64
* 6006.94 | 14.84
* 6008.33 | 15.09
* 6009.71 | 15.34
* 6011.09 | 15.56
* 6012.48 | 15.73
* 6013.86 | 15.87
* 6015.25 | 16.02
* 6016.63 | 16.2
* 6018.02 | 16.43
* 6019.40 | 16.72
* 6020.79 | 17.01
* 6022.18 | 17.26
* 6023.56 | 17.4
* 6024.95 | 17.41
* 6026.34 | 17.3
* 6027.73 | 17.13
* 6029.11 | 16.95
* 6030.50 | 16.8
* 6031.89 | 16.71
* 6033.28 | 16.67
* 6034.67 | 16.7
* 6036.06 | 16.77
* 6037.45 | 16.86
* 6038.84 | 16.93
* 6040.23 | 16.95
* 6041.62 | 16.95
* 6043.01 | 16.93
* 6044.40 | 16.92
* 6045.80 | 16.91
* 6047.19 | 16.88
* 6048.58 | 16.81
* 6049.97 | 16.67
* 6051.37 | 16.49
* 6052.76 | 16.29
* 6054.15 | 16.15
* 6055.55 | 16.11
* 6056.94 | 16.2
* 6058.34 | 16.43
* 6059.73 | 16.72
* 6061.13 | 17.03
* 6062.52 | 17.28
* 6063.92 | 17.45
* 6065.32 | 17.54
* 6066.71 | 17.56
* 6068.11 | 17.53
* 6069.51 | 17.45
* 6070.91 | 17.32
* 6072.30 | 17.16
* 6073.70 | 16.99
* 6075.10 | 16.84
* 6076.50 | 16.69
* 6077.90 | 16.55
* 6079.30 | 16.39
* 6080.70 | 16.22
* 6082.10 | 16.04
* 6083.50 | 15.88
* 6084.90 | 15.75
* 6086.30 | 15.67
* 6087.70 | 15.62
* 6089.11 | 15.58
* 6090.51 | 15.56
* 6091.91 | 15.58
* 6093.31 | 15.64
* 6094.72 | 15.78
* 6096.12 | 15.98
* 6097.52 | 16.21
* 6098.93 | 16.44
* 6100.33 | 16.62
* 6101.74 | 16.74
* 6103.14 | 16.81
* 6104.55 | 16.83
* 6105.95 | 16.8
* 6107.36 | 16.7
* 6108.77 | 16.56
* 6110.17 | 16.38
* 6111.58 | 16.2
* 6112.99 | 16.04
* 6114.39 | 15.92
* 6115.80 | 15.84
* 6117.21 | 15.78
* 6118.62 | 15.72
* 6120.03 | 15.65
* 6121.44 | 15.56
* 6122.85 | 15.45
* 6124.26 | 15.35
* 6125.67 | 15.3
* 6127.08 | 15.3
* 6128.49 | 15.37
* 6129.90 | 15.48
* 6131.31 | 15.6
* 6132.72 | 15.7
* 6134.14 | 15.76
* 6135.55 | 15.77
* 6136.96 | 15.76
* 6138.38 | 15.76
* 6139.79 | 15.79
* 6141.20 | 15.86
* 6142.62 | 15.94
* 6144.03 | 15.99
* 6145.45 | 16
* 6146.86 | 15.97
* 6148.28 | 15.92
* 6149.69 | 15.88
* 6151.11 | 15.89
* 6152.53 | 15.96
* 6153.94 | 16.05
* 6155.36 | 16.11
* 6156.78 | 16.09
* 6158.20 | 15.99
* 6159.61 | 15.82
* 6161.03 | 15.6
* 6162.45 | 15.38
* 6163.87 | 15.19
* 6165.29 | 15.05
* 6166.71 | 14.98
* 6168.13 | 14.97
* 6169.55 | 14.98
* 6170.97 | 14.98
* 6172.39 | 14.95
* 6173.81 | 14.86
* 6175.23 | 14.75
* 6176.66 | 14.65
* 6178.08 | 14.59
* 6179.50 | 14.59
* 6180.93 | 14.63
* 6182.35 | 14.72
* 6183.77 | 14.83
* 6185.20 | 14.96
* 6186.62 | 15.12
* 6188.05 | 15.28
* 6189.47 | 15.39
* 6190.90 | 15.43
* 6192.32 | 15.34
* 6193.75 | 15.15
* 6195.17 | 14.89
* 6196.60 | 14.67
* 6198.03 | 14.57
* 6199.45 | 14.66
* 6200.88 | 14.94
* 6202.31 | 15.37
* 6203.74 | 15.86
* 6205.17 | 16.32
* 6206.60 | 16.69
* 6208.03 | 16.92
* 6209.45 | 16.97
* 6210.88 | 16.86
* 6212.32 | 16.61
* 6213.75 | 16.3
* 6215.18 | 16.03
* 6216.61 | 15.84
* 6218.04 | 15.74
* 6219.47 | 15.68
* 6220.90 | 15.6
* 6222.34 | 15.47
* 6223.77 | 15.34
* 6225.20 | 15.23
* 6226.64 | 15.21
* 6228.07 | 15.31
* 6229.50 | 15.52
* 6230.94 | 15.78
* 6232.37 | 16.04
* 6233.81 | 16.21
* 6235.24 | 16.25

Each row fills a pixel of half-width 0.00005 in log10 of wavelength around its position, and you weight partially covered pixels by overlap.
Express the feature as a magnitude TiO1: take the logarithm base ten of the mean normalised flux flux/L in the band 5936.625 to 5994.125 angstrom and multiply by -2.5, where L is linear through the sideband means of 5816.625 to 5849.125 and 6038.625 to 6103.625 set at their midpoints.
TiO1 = 0.03 mag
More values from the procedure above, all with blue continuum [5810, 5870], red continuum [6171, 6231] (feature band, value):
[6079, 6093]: 0.009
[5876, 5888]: -0.036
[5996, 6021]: 0.055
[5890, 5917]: -0.029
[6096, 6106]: -0.047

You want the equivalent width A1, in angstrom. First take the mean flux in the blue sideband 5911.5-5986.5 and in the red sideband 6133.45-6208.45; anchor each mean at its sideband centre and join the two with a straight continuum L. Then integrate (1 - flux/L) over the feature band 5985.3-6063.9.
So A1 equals -1.42 angstrom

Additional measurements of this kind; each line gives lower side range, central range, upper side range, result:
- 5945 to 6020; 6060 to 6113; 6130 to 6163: -1.8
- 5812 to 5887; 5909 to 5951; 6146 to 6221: 0.9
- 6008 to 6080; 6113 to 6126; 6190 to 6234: 0.5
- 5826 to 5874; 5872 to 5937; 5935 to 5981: -1.9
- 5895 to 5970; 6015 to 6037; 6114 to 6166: -0.9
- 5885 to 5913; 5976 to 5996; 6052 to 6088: 0.2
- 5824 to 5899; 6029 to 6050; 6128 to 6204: -1.0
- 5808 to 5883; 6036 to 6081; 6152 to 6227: -2.0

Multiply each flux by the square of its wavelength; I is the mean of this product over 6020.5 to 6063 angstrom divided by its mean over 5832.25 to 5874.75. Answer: 1.06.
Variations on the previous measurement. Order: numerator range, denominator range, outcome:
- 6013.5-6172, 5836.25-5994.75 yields 1.02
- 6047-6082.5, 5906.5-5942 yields 1.05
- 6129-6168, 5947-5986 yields 1.01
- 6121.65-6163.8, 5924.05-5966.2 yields 1.04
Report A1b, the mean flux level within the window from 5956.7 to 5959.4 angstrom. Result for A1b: 15.7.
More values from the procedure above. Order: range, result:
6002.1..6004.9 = 14.6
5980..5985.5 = 16.6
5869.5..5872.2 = 18.1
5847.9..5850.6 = 17.1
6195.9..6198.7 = 14.6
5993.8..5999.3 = 15.8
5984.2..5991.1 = 17.1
